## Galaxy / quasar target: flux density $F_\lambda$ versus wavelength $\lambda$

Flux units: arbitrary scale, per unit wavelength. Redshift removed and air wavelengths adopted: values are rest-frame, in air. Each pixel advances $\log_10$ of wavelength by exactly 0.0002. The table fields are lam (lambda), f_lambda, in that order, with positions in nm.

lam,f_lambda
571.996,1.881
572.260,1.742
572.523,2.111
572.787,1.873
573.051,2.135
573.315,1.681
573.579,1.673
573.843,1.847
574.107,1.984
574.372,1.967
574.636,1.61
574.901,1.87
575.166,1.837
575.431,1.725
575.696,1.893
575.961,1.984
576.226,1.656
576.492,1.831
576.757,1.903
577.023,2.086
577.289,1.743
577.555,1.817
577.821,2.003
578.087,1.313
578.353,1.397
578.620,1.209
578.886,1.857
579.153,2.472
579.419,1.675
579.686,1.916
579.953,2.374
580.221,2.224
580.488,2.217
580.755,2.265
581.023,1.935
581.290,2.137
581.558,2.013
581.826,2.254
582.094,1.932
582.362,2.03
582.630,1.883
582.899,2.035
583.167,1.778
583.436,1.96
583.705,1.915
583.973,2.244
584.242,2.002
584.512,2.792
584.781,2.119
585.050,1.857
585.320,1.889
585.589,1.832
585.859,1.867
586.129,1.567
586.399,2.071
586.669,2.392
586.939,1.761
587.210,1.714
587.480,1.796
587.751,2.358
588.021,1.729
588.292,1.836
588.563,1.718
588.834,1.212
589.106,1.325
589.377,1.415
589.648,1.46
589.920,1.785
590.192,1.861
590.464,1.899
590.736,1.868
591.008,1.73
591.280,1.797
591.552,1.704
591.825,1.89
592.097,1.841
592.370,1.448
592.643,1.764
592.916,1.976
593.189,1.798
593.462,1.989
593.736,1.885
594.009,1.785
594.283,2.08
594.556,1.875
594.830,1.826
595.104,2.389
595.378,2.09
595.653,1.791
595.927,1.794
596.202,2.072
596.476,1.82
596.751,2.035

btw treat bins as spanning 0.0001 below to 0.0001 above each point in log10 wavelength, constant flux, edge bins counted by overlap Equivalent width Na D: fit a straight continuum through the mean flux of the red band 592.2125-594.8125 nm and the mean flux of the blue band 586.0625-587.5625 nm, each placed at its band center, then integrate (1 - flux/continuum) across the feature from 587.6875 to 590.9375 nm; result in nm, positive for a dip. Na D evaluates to 0.33 nm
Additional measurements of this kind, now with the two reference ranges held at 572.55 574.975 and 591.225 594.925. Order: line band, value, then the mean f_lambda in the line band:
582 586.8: -0.43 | 2.01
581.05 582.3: -0.15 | 2.07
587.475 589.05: 0.08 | 1.75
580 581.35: -0.23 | 2.17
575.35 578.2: 0.06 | 1.82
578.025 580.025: 0.08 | 1.78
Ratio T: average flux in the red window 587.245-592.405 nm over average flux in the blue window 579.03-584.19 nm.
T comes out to 0.8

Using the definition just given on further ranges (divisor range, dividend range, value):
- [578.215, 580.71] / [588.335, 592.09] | 0.87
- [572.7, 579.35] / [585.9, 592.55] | 0.97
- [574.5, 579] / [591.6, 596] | 1.08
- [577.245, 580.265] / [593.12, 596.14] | 1.06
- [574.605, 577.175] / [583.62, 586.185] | 1.10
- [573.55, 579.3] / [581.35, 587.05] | 1.11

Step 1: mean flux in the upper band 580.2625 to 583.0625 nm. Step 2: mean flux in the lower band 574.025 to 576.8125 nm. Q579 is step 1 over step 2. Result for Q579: 1.13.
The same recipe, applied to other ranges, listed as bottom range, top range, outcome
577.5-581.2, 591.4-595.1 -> 0.97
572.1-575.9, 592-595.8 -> 1.02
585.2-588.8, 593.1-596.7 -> 1.04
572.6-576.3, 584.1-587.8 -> 1.08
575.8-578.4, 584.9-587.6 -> 1.05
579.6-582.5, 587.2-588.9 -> 0.85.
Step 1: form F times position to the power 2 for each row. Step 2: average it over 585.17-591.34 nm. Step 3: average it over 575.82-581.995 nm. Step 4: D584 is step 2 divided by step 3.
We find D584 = 1.0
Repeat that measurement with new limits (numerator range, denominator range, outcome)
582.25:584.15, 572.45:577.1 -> 1.09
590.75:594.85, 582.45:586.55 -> 0.95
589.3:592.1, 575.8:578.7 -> 1.06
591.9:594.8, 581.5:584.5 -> 0.94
